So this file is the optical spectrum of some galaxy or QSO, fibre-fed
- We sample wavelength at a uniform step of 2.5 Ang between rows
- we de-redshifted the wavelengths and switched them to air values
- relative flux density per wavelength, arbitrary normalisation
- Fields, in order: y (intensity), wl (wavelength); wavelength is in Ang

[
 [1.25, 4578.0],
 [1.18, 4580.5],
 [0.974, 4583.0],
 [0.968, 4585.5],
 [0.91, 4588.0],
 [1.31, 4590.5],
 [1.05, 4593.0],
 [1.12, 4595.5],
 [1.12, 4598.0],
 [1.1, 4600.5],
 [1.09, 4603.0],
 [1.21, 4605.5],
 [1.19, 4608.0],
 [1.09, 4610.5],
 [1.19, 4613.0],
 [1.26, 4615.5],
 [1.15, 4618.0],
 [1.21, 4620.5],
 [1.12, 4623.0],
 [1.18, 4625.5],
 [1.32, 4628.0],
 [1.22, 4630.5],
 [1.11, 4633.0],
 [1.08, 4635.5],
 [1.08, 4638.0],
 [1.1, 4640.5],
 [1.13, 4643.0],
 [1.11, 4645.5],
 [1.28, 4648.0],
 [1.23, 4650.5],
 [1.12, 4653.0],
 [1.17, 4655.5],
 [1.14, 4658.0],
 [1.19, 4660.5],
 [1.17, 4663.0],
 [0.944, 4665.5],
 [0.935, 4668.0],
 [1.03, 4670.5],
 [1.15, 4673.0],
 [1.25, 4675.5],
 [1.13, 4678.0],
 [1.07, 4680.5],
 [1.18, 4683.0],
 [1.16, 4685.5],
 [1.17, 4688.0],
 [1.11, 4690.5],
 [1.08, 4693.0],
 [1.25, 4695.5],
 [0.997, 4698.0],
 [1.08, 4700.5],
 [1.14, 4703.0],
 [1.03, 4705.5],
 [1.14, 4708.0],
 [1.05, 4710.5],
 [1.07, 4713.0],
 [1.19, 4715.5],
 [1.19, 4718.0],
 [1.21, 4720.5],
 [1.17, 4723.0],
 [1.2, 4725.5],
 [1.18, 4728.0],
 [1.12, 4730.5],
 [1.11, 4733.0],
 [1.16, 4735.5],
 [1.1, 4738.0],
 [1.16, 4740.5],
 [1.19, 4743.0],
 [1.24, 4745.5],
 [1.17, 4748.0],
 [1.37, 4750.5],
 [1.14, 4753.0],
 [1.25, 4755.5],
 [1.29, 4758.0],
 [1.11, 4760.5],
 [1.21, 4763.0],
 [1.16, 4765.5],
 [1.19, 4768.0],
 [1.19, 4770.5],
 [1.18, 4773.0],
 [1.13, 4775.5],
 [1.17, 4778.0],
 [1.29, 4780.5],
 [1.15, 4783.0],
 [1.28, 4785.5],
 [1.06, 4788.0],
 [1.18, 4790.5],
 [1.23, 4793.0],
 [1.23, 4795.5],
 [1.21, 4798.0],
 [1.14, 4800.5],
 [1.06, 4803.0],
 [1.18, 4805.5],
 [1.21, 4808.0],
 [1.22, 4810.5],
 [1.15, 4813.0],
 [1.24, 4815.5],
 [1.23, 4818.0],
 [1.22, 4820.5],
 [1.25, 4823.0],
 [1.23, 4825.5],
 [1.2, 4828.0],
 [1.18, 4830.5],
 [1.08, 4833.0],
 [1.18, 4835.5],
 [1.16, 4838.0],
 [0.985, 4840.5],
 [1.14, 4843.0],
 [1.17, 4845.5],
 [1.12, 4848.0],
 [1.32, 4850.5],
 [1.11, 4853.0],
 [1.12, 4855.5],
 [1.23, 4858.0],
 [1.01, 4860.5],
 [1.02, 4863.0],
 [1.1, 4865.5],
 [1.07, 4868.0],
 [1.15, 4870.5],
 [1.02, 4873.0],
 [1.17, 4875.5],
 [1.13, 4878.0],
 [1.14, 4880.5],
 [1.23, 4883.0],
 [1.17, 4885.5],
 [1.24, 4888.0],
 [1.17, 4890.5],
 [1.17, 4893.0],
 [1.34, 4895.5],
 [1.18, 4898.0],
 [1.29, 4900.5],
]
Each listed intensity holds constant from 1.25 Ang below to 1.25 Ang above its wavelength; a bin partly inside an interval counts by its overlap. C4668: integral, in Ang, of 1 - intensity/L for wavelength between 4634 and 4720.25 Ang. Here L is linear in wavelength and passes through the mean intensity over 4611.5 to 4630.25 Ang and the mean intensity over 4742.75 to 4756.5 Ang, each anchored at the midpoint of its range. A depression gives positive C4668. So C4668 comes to 6.5 Ang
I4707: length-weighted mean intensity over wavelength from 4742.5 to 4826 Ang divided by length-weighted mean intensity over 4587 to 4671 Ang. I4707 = 1.05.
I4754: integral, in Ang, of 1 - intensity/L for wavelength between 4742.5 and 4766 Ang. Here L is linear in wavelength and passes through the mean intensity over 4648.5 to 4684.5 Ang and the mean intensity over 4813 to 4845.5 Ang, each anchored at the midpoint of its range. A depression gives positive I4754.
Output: -1.3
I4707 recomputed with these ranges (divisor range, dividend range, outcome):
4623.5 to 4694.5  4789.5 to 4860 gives 1.03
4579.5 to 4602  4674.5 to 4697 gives 1.07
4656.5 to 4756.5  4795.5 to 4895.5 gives 1.02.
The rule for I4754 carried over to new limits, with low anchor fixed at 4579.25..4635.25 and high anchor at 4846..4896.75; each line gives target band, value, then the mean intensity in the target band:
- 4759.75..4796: -1.2 Ang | 1.18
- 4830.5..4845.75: 0.4 Ang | 1.12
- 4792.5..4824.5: -1.4 Ang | 1.2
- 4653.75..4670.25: 0.8 Ang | 1.09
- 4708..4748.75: -0.4 Ang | 1.16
